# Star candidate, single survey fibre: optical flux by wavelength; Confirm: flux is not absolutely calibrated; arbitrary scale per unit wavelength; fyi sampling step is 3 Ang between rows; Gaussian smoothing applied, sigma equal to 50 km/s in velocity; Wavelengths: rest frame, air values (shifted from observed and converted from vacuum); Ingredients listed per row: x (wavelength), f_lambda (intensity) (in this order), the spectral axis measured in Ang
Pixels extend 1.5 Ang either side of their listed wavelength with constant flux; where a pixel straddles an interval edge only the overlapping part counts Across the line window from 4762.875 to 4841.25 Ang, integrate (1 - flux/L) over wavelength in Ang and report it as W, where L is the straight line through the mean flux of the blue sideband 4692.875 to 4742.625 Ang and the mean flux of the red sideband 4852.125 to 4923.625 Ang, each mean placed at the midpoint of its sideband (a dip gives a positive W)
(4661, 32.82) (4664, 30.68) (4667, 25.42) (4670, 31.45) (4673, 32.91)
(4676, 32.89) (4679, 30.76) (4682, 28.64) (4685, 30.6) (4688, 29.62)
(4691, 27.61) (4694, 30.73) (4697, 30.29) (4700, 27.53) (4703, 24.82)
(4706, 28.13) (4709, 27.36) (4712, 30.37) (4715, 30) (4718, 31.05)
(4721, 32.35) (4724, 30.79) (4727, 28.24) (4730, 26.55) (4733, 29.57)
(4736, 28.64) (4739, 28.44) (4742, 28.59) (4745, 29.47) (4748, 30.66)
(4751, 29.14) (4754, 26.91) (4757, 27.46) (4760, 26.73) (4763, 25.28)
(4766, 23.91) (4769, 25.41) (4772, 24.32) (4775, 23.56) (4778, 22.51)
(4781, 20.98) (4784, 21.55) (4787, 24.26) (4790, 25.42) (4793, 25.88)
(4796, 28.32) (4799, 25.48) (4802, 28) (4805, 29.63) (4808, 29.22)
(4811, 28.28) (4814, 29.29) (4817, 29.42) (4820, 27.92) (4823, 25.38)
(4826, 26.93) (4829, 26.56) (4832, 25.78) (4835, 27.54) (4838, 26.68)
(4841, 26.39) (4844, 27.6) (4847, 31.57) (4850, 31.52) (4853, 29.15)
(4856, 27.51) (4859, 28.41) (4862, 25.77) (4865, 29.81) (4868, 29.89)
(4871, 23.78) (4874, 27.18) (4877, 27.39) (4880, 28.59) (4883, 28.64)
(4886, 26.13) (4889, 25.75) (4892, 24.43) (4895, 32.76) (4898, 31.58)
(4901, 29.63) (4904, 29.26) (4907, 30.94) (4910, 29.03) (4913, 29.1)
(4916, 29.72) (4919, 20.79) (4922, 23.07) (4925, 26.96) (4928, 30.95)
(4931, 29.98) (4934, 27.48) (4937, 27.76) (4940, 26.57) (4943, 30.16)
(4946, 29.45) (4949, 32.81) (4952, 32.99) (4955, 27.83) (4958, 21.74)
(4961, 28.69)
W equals 6.5 Ang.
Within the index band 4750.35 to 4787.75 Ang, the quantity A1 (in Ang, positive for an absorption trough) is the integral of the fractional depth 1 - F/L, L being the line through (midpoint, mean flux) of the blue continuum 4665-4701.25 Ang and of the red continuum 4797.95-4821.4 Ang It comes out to 5.5 Ang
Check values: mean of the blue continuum 29.9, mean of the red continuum 28.5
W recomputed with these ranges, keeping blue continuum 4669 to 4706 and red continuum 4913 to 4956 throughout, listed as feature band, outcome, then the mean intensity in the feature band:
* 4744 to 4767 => 1.47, 27.5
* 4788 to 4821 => 1.40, 27.8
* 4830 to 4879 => 1.59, 27.9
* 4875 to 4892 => 0.95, 27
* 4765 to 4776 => 1.85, 24.4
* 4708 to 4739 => 0.06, 29.5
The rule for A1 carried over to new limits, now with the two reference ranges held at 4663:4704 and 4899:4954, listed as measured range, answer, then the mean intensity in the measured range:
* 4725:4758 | 0.94 Ang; 28.6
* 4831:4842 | 0.91 Ang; 26.6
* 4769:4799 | 5.15 Ang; 24.2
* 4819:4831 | 1.02 Ang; 26.6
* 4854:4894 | 2.27 Ang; 27.3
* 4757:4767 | 1.24 Ang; 25.7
